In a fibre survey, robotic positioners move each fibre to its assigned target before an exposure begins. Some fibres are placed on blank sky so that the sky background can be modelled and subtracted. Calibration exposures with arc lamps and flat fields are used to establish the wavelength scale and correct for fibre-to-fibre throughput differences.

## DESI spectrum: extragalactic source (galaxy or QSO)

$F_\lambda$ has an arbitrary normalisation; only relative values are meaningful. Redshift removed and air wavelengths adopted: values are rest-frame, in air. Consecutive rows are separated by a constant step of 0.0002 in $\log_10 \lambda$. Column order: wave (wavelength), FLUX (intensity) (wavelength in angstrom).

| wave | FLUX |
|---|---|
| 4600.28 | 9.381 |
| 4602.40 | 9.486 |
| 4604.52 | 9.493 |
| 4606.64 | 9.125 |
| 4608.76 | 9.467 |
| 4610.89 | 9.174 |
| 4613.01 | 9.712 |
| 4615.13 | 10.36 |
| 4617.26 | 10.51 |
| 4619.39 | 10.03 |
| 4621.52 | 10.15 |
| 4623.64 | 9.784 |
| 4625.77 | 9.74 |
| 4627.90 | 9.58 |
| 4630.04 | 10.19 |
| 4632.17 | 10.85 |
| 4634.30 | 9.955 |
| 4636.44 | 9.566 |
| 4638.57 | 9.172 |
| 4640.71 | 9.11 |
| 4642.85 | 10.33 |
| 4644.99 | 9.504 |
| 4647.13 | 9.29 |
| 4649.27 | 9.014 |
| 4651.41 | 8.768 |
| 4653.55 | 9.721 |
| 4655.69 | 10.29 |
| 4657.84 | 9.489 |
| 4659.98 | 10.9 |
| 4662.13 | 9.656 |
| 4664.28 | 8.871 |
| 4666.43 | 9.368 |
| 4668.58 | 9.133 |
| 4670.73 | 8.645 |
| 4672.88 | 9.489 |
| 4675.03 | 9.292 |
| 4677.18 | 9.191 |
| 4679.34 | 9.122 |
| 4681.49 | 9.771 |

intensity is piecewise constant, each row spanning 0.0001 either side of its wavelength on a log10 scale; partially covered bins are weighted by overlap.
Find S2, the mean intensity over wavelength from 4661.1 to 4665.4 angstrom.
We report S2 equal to 9.25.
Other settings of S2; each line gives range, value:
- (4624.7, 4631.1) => 9.82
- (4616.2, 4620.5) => 10.3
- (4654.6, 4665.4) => 9.84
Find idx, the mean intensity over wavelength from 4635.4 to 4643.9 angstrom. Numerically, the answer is 9.54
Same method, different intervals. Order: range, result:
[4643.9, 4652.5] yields 9.15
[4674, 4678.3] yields 9.24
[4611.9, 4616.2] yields 10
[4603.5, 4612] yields 9.32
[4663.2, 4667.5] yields 9.11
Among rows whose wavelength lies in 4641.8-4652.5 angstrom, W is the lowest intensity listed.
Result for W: 8.768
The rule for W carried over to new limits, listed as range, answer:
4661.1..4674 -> 8.645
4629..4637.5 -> 9.566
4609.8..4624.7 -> 9.174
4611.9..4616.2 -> 9.712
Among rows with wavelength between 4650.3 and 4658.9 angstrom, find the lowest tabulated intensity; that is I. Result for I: 8.768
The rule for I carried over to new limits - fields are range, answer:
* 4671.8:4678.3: 9.191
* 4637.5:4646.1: 9.11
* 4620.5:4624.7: 9.784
